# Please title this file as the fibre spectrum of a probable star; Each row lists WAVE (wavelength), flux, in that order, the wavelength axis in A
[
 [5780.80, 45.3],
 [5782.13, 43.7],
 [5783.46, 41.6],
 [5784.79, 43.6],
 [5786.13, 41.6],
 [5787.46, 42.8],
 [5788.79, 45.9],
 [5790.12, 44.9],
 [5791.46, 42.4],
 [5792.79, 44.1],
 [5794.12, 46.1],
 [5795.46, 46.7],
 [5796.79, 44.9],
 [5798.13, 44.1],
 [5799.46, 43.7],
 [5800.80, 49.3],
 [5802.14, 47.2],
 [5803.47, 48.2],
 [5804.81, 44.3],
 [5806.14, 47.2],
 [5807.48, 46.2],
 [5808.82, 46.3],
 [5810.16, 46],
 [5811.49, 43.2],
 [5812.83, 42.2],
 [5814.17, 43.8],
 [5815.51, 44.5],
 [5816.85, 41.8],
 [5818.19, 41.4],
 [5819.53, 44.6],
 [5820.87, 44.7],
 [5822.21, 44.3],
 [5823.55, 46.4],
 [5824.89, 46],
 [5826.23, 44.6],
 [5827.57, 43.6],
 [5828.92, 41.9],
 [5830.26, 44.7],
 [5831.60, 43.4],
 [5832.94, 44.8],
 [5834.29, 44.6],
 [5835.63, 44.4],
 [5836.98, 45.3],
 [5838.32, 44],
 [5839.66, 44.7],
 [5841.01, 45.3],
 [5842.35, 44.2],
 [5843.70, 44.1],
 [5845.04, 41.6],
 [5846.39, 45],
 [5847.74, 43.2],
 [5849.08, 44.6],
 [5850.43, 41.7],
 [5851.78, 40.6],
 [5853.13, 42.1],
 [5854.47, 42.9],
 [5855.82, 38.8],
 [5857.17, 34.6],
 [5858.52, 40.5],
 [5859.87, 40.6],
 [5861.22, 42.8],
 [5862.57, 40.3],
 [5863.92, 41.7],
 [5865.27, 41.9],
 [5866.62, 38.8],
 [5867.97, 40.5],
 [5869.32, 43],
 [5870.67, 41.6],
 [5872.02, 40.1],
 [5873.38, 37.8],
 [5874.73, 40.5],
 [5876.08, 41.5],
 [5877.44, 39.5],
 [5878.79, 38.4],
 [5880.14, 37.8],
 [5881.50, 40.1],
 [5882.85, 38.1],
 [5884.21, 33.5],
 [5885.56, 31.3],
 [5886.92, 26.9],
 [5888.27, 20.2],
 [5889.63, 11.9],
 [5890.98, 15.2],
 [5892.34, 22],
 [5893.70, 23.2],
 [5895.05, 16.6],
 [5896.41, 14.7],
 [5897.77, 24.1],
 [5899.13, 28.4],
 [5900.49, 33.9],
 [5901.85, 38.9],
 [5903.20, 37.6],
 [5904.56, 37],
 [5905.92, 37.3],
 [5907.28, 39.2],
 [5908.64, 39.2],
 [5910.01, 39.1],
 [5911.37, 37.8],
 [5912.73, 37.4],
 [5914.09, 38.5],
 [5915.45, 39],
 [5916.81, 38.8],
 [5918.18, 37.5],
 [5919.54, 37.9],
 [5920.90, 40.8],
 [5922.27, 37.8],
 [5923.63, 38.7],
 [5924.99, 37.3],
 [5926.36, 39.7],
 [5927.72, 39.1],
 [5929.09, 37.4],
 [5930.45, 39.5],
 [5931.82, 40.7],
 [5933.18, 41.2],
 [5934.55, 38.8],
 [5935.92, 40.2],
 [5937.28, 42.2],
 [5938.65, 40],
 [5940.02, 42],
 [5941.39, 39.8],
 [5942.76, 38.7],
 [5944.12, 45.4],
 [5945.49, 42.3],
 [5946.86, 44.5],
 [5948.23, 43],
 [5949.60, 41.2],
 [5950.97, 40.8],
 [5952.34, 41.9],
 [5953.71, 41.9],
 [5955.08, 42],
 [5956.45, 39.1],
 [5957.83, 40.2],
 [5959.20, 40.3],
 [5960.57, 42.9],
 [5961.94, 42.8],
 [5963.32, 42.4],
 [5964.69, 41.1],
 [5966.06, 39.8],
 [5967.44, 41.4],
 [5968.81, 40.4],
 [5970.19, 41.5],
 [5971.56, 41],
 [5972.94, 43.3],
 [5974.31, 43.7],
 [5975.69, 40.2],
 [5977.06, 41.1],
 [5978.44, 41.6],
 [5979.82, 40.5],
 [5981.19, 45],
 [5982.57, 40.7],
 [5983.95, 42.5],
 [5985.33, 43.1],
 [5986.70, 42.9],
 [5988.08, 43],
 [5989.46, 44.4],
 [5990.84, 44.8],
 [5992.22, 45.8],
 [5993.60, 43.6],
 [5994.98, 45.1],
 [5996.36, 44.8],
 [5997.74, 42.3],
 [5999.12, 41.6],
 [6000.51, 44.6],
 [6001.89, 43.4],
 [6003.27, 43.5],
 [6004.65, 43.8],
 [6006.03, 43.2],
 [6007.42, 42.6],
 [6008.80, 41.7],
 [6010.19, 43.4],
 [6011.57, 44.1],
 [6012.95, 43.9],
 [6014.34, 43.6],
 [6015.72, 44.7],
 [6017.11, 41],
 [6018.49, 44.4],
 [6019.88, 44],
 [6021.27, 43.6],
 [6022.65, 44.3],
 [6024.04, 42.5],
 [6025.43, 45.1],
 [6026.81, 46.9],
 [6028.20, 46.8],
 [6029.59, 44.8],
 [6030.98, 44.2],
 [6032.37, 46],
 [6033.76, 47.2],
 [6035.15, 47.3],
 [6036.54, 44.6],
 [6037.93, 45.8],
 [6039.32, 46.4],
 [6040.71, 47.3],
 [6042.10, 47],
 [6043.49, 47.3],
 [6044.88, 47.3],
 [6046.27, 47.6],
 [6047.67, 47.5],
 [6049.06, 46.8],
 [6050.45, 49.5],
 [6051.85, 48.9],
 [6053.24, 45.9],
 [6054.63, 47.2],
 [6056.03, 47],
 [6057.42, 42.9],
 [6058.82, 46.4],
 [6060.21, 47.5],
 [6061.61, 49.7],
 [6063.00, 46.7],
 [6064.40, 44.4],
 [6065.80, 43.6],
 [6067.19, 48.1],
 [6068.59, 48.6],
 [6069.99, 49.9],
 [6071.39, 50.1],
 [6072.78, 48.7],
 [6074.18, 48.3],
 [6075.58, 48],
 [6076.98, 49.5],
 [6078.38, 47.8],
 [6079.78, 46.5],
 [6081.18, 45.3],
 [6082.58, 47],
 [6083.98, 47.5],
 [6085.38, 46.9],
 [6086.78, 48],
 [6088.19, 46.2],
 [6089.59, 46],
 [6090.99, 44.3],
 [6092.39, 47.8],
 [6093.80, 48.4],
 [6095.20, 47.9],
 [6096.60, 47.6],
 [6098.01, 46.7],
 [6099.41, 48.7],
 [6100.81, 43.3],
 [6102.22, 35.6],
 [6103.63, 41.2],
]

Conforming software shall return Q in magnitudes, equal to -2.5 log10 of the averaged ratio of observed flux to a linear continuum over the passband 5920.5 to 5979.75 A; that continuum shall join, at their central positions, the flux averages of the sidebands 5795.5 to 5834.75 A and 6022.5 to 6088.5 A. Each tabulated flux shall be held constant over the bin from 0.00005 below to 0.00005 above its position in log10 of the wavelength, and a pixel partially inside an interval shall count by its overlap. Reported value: 0.13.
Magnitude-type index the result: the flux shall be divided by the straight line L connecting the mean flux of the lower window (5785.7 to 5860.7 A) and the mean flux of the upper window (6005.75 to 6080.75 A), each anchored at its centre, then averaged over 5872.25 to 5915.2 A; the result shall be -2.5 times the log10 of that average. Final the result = 0.35 mag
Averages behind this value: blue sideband 43.9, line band 32.3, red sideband 46.1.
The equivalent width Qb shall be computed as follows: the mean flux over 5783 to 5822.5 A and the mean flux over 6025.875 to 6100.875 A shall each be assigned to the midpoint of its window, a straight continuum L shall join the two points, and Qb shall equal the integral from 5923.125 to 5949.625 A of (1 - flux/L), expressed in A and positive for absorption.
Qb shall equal 3.04 A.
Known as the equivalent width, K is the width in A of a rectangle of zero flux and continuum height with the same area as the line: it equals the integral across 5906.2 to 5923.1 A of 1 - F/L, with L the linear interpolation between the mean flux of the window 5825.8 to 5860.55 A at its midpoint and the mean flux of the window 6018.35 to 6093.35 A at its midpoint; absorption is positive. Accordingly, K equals 2.1 A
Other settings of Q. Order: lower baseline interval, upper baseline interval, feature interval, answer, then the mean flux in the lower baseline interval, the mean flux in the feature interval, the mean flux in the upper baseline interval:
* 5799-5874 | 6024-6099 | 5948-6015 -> 0.08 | 43.3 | 42.5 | 47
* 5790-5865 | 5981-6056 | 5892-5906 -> 0.48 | 43.8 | 28.3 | 44.8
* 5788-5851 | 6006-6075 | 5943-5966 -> 0.09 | 44.6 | 41.9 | 46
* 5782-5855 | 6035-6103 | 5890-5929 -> 0.32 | 44.3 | 33.7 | 46.9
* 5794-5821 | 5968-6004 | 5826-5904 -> 0.18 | 45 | 37.5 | 42.9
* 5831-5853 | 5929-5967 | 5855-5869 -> 0.08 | 43.8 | 40.1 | 41.2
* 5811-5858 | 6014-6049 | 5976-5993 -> 0.05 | 43.3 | 42.9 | 45.5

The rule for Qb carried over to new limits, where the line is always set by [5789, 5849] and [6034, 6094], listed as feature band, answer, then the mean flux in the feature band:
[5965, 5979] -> 1.5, 41.4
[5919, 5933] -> 2.1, 39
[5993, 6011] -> 1.2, 43.4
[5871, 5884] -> 1.7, 39.1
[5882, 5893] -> 4.9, 25.1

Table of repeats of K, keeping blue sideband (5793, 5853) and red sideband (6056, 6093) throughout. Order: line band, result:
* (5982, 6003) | 1.3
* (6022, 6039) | 0.4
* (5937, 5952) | 1.3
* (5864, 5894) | 7.3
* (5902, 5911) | 1.4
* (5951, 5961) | 1.0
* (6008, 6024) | 1.1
